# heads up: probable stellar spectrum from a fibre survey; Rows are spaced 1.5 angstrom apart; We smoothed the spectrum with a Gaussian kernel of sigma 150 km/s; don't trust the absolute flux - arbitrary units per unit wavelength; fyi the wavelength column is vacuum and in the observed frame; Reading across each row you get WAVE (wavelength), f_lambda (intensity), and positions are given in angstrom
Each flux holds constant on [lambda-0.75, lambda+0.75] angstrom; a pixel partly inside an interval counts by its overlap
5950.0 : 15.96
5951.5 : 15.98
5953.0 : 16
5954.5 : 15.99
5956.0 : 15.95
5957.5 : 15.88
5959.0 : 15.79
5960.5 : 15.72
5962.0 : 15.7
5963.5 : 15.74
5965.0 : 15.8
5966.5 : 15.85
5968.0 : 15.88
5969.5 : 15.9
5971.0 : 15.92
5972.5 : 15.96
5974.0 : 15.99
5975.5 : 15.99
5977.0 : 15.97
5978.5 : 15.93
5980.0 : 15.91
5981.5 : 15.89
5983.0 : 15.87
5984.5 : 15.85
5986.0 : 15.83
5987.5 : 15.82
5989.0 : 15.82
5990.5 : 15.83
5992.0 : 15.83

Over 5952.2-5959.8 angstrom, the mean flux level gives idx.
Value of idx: 15.9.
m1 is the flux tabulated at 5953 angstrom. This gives 16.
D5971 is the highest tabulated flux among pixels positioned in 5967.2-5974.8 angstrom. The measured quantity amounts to 15.99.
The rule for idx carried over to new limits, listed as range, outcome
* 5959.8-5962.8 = 15.7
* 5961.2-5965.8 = 15.7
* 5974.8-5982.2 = 15.9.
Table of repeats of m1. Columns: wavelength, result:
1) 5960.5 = 15.72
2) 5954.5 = 15.99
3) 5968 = 15.88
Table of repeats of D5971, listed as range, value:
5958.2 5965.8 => 15.8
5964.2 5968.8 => 15.88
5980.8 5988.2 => 15.89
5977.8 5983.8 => 15.93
